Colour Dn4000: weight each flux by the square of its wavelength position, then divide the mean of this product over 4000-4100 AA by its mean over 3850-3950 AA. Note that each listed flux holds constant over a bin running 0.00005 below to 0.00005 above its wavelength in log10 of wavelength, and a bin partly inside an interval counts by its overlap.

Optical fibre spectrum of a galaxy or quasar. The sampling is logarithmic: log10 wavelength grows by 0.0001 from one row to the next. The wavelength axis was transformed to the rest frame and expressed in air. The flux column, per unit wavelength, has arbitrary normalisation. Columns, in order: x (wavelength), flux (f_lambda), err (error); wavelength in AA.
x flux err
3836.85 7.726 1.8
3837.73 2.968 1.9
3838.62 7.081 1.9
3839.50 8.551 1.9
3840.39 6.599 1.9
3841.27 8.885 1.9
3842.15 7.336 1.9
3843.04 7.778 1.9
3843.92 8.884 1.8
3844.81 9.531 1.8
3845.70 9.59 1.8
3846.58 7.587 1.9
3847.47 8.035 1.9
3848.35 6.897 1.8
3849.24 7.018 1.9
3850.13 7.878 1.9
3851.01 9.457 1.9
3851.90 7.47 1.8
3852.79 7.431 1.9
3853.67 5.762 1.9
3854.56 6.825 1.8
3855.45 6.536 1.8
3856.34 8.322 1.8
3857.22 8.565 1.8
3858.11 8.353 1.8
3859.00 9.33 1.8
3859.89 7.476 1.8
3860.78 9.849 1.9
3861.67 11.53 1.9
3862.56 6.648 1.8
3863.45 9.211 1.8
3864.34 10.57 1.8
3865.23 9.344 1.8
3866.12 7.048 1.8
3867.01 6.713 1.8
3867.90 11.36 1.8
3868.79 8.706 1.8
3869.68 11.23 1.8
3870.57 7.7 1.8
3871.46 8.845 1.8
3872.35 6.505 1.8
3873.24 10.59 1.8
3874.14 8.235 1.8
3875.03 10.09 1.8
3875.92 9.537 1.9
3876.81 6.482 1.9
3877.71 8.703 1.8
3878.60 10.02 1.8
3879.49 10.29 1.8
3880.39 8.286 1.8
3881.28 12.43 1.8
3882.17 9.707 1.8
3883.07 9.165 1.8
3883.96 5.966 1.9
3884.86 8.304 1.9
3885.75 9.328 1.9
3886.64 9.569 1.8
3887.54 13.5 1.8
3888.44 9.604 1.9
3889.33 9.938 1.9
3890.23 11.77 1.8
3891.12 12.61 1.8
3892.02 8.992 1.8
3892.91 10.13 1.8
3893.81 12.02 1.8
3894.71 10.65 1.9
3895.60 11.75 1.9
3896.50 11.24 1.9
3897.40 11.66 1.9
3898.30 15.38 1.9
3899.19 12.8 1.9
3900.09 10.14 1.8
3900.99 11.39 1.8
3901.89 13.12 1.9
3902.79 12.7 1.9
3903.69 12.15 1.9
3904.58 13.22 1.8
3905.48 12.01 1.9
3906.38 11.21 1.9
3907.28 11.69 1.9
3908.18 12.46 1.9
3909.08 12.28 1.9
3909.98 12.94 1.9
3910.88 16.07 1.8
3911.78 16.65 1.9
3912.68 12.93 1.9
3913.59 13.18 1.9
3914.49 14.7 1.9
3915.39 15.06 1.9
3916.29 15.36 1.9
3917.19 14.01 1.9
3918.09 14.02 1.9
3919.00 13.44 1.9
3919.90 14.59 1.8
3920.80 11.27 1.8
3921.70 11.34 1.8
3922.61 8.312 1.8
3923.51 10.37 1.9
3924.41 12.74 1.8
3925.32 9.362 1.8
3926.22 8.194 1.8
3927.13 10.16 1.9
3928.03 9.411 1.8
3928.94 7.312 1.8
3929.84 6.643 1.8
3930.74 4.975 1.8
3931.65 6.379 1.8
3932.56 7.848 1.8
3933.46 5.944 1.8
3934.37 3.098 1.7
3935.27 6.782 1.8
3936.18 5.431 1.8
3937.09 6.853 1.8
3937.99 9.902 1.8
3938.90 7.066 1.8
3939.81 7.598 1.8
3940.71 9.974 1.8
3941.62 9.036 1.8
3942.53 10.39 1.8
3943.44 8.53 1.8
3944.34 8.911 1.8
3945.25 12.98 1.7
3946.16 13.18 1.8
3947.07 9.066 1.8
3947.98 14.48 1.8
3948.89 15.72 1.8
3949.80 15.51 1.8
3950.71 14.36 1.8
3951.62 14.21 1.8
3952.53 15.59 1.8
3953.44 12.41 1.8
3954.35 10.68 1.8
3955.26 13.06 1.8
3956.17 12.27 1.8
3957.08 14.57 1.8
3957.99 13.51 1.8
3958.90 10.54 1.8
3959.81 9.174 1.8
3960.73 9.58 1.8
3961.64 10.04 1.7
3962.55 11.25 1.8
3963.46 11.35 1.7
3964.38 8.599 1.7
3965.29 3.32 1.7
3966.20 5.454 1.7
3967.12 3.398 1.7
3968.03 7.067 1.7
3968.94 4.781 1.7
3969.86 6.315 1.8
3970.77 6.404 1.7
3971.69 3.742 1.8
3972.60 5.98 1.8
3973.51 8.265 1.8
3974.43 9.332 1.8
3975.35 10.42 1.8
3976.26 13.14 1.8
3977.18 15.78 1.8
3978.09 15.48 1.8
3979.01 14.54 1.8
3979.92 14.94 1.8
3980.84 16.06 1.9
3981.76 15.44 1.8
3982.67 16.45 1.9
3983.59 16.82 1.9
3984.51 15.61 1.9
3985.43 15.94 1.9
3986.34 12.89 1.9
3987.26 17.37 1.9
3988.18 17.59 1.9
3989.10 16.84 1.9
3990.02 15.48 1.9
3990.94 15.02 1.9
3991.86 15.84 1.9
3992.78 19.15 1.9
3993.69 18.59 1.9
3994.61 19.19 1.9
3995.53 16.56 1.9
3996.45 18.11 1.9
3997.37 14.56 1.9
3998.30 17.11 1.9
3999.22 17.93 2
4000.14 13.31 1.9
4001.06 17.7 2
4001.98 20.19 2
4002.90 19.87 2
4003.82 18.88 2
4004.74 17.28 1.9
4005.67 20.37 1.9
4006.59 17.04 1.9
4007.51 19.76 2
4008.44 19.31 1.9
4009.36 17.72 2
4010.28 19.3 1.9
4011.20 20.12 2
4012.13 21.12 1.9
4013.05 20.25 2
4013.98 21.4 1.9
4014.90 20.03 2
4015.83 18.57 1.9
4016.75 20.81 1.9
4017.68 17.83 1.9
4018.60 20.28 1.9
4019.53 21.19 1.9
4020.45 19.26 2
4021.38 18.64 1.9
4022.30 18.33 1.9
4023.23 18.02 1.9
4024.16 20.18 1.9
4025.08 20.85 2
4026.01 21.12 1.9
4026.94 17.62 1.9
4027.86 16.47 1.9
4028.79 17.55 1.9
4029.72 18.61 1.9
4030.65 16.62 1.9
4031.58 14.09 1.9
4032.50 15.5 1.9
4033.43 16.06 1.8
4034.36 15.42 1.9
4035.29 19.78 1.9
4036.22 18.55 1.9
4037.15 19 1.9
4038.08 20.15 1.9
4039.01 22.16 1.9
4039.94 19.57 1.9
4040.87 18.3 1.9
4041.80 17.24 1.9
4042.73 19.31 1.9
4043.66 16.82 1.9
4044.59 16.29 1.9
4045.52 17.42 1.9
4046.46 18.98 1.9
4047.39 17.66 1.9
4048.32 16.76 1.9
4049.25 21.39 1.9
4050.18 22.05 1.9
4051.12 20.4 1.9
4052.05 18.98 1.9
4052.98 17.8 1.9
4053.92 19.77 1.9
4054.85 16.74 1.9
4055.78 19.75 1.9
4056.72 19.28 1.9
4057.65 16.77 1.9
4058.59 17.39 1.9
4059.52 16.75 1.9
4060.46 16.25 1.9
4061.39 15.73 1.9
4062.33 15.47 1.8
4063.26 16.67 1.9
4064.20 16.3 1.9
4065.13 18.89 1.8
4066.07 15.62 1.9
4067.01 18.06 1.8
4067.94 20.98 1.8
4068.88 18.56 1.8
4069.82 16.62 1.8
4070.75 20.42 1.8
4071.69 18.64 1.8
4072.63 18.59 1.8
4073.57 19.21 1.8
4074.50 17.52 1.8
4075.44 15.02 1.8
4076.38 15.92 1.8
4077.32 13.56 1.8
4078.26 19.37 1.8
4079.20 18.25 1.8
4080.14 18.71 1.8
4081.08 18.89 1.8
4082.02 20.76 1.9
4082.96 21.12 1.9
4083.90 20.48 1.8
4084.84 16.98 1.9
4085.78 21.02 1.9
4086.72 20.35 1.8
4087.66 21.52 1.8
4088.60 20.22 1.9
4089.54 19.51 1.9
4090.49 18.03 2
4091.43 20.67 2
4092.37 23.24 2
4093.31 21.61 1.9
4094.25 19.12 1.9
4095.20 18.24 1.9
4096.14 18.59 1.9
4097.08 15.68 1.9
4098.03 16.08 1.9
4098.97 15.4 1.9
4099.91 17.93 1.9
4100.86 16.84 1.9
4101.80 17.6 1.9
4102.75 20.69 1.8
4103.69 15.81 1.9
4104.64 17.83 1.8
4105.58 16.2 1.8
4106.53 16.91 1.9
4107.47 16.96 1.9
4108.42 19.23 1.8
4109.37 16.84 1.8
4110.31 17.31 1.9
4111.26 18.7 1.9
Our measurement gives 2.0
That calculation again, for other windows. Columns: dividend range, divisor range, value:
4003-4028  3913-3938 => 2.05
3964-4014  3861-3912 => 1.47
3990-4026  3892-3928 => 1.60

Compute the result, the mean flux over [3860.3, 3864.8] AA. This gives 9.54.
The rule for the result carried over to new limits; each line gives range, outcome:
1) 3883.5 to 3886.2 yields 7.9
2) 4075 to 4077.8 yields 14.8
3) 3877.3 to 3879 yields 9.37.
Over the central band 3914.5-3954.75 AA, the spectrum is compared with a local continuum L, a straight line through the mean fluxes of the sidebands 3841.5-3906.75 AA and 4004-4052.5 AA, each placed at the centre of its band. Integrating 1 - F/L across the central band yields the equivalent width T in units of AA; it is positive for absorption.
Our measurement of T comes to 8.2 AA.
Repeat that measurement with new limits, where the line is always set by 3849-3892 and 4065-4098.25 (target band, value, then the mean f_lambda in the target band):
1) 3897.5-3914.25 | -3.6 AA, 12.9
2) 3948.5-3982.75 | 6.2 AA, 11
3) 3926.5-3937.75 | 4.8 AA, 6.82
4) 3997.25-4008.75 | -2.2 AA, 18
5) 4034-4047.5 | -1.3 AA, 18.5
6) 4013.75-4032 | -3.2 AA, 18.9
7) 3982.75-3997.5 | -2.1 AA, 16.6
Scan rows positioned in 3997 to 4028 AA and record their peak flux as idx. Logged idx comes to 21.4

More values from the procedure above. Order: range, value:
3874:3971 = 16.65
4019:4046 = 22.16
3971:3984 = 16.82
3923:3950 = 15.72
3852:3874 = 11.53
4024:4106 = 23.24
